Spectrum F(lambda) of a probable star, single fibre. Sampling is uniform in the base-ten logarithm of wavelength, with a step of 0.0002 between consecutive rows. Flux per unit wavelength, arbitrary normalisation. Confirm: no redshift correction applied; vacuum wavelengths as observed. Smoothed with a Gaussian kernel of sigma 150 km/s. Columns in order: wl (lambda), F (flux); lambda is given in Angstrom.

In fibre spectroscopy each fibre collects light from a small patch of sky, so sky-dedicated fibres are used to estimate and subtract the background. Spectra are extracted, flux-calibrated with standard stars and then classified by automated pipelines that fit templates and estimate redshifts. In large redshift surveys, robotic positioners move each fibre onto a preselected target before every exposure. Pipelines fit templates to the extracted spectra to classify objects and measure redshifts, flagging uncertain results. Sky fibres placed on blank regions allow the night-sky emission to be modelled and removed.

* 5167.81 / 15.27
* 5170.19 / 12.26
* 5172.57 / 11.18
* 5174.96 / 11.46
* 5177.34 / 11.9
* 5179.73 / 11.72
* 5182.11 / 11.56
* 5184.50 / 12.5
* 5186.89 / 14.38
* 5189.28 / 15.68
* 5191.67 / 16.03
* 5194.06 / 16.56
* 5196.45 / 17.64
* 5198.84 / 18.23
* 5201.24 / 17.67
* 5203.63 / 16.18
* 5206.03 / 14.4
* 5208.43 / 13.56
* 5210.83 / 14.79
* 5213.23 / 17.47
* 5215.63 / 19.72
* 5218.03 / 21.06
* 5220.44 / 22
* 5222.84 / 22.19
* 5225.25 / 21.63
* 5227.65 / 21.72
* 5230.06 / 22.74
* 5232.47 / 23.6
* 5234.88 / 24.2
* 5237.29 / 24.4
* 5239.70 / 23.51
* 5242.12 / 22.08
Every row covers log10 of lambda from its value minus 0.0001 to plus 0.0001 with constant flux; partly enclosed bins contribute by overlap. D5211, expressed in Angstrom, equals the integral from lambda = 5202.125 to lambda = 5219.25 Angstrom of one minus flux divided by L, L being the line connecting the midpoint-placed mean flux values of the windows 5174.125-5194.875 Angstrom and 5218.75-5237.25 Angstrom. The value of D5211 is 2.08 Angstrom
